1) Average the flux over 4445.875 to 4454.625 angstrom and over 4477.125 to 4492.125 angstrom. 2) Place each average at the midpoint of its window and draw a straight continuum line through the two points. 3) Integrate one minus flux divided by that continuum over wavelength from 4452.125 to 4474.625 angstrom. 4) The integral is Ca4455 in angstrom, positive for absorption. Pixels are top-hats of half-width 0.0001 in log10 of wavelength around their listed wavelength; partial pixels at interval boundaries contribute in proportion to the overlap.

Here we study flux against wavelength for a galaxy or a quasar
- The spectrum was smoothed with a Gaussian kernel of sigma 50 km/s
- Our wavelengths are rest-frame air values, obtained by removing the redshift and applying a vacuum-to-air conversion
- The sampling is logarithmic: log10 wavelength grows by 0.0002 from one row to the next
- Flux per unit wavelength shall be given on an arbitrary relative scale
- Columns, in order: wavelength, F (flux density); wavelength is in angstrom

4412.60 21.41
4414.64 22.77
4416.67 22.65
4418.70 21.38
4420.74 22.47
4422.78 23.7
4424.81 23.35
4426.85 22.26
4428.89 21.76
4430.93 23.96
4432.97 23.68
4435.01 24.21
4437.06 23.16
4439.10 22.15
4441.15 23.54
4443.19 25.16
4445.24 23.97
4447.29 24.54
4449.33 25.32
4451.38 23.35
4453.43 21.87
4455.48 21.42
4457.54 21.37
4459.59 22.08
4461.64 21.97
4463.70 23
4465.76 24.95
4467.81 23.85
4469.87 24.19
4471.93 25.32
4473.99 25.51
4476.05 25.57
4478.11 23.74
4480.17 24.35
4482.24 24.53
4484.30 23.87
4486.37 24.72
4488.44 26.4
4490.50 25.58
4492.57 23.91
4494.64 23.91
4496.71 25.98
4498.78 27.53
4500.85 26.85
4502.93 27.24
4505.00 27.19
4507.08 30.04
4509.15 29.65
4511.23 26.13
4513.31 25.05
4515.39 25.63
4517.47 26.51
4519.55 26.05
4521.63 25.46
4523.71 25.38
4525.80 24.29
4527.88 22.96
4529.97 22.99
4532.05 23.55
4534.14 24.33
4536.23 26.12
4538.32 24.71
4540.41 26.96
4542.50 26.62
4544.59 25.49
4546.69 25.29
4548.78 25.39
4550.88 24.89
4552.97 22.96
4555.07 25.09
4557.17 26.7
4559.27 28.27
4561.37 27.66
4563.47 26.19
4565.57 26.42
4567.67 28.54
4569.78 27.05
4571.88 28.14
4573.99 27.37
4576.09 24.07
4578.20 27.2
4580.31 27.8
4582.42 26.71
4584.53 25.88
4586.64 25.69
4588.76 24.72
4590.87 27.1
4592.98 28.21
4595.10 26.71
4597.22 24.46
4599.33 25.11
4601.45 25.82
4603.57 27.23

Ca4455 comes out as 0.87 angstrom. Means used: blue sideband 23.8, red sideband 24.7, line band 23.2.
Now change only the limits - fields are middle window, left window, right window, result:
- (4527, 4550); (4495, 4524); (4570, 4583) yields 1.59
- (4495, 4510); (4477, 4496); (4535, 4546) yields -1.56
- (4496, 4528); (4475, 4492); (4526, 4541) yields -2.43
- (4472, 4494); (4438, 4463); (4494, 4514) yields 0.56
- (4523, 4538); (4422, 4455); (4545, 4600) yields 0.70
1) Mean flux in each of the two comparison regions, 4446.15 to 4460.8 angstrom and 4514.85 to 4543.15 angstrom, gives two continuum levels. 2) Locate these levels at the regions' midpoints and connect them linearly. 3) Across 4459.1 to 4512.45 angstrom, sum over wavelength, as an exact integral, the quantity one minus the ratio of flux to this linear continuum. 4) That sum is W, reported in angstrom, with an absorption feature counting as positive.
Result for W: -3.4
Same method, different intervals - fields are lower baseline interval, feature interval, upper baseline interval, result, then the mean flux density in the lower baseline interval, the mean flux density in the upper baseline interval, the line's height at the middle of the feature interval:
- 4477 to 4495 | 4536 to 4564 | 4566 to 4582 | 0.59 angstrom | 24.6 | 27.1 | 26.4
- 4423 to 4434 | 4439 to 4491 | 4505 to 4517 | 2.00 angstrom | 23.1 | 27.2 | 24.9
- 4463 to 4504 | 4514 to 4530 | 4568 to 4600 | 0.36 angstrom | 25.1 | 26.5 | 25.6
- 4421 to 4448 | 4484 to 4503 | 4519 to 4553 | -0.98 angstrom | 23.5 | 25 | 24.3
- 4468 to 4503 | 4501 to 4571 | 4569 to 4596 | -0.12 angstrom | 25.2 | 26.7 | 25.9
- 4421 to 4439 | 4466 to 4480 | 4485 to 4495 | -0.15 angstrom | 23.2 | 24.9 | 24.4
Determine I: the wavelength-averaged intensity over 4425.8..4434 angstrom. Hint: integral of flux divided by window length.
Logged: 22.9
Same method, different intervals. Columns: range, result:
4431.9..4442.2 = 23.4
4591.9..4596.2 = 27.4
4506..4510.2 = 29.8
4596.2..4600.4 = 24.8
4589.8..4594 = 27.7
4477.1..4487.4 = 24.2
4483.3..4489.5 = 25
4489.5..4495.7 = 24.5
